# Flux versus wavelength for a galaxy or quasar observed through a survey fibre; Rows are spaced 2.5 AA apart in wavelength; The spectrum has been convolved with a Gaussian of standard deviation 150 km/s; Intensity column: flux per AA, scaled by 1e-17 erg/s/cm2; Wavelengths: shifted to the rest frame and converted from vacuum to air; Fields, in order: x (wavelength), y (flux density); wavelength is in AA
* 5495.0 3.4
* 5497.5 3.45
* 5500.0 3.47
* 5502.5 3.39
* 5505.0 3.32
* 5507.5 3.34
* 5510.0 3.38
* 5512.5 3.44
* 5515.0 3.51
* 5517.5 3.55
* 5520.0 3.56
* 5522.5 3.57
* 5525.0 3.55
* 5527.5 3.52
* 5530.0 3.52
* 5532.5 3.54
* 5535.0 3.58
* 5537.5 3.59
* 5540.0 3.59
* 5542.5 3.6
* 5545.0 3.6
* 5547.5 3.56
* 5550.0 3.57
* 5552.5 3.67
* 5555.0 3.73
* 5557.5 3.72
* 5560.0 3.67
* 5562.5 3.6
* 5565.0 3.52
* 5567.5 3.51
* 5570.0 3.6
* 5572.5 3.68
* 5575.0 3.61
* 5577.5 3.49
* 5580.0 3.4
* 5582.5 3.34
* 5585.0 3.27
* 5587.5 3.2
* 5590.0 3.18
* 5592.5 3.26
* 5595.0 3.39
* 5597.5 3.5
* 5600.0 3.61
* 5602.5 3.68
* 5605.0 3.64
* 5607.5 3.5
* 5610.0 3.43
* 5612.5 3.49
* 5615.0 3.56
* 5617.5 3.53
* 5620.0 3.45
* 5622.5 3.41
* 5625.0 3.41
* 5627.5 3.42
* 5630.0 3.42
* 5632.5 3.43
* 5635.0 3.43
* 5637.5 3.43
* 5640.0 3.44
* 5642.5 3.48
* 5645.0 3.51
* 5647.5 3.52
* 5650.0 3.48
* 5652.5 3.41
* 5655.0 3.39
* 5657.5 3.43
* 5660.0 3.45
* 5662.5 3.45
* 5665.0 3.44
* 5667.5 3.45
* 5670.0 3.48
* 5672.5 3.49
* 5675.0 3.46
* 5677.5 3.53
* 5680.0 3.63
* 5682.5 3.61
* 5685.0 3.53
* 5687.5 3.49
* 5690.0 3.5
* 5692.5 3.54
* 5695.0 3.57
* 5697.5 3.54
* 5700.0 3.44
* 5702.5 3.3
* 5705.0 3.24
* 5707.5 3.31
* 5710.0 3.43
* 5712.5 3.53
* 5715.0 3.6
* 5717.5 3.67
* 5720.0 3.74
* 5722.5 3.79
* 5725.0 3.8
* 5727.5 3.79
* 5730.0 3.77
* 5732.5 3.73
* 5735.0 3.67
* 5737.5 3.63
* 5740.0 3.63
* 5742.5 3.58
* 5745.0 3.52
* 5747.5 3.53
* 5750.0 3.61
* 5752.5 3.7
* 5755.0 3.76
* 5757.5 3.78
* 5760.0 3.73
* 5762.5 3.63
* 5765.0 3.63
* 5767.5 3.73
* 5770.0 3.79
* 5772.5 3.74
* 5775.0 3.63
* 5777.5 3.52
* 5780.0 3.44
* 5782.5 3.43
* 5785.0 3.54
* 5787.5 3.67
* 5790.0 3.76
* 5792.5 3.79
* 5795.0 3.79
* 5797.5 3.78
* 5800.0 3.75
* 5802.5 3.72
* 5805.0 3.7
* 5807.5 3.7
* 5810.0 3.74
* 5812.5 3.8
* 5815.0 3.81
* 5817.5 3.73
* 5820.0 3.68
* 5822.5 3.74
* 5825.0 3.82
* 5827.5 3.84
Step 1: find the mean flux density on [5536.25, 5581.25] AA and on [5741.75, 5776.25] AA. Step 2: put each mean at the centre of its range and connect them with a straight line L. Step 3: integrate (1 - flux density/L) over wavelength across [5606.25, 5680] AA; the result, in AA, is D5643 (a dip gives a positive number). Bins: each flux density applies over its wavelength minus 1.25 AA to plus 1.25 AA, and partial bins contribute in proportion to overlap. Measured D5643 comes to 3.3 AA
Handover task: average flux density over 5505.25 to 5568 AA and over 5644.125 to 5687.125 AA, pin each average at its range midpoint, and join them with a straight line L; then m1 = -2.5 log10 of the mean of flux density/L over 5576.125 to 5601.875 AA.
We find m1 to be 0.05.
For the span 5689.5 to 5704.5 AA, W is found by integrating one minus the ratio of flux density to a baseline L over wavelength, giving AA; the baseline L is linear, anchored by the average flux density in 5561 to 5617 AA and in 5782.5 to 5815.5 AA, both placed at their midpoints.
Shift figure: 0.6 AA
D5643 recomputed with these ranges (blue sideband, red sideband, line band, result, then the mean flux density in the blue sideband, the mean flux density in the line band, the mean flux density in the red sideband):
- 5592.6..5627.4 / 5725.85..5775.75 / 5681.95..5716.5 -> 1.35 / 3.5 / 3.47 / 3.68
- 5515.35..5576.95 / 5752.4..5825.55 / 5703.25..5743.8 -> 0.61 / 3.59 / 3.62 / 3.7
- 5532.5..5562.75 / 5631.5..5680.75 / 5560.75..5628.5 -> 1.56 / 3.62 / 3.47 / 3.47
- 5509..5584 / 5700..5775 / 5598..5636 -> 0.96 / 3.56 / 3.49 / 3.63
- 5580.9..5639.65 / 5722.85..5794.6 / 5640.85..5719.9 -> 1.31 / 3.43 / 3.48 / 3.66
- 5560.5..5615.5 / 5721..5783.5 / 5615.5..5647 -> 0.67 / 3.48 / 3.45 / 3.66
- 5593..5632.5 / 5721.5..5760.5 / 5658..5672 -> 0.45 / 3.49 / 3.45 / 3.69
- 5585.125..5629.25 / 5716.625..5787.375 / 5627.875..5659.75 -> 0.49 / 3.45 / 3.45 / 3.66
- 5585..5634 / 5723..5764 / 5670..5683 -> 0.10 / 3.44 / 3.53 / 3.68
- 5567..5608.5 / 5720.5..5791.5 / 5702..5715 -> 0.79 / 3.46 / 3.39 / 3.66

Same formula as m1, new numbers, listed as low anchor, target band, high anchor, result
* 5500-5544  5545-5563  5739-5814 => -0.04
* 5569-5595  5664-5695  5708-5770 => 0.01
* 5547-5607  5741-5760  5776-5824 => 0.00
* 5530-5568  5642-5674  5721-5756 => 0.06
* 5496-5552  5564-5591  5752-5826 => 0.03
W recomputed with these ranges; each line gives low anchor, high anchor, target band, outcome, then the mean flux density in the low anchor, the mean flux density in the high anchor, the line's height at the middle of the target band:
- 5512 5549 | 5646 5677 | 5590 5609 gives 0.1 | 3.55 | 3.46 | 3.5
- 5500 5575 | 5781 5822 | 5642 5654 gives 0.5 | 3.55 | 3.71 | 3.62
